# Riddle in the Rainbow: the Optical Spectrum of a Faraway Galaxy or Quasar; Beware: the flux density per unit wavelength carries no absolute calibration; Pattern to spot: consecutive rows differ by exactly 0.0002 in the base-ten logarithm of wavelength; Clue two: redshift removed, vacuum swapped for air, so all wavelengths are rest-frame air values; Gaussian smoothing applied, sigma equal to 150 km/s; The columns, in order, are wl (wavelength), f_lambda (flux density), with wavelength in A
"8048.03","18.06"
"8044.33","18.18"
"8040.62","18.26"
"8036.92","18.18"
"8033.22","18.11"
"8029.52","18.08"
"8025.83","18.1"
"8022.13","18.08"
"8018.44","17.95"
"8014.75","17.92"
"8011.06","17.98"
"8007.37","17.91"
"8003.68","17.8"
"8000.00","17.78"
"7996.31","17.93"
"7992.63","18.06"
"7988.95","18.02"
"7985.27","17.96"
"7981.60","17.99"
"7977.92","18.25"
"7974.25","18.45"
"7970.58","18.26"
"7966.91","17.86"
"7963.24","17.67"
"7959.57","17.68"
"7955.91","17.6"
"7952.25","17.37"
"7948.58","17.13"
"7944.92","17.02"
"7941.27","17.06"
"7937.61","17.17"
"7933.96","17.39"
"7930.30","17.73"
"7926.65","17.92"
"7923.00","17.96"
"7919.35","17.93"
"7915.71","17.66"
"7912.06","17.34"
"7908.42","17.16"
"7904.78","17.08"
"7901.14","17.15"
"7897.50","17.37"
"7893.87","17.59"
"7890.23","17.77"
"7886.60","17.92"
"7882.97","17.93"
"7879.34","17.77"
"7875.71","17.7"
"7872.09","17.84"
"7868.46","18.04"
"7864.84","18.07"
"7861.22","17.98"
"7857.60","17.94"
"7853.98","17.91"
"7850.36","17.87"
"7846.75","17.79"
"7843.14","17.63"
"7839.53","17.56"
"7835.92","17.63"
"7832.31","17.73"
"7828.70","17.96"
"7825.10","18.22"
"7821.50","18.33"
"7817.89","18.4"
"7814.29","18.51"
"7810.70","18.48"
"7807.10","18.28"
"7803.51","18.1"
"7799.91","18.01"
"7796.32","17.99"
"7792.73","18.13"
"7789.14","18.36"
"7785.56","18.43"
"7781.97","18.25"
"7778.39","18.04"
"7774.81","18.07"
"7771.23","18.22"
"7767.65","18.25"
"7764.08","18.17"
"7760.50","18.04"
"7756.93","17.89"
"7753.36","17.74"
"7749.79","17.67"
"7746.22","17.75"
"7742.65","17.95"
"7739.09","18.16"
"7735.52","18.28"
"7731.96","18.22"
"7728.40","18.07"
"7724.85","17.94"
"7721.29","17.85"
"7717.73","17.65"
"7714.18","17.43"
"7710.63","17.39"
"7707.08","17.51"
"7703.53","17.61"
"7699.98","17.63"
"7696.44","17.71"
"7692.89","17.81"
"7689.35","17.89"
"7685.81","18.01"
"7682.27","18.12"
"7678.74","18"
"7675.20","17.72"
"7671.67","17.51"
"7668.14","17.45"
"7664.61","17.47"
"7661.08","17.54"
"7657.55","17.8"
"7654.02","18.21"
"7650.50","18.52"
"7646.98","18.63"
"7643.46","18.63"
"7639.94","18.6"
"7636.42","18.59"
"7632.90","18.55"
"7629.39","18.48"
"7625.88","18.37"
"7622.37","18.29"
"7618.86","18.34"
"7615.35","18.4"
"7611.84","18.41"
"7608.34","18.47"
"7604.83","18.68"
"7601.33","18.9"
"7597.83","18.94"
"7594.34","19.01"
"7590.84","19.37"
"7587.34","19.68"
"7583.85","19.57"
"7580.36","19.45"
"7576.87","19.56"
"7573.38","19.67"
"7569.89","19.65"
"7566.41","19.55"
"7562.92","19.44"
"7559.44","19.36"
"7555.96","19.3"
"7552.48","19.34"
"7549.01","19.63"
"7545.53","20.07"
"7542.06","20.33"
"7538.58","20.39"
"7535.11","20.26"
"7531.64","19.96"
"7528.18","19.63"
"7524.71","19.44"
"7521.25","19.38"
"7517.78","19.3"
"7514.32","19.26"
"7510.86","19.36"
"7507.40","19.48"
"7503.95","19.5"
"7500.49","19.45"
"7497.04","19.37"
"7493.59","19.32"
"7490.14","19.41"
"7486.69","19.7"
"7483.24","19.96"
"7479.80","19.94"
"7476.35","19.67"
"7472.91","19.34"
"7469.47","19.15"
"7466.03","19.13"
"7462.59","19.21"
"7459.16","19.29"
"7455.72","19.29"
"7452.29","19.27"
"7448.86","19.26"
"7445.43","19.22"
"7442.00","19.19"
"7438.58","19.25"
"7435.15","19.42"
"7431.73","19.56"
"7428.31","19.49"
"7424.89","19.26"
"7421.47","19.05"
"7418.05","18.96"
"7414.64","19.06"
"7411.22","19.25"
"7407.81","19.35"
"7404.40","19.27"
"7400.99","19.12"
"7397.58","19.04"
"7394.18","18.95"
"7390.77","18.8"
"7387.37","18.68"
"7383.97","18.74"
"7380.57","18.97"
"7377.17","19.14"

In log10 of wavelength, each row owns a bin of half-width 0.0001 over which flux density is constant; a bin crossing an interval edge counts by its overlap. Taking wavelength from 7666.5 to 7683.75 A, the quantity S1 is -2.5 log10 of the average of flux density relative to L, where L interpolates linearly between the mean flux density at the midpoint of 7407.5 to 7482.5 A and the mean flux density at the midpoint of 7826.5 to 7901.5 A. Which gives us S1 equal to 0.04 mag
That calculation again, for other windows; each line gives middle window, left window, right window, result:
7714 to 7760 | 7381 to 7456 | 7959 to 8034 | 0.04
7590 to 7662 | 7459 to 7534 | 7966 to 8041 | 0.03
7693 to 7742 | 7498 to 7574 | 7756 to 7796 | 0.04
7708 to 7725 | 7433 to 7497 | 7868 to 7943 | 0.05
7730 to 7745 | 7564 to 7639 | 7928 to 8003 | 0.02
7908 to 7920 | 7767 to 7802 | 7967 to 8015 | 0.03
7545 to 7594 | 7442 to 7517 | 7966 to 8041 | -0.02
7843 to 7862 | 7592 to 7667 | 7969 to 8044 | 0.02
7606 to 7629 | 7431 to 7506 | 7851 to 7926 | 0.02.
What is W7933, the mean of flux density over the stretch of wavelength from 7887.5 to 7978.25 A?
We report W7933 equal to 17.6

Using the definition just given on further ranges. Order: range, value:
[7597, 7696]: 18.2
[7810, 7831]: 18.3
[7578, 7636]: 18.8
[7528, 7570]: 19.8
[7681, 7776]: 17.9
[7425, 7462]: 19.3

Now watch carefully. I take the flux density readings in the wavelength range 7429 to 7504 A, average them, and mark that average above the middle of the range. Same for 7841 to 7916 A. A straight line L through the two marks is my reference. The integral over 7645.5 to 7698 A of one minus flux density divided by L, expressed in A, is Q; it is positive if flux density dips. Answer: 1.9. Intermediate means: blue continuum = 19.4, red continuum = 17.7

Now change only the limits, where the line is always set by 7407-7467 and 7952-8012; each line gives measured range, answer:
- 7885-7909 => 0.9 A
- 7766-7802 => 0.5 A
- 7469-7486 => -0.4 A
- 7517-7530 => -0.3 A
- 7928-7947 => 0.8 A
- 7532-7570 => -1.6 A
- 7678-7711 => 1.5 A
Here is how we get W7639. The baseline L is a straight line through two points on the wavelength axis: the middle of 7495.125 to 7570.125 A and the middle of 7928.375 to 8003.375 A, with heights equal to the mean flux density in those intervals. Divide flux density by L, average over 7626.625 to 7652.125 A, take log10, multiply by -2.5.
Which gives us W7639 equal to 0.033 mag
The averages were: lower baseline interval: 19.6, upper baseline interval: 17.7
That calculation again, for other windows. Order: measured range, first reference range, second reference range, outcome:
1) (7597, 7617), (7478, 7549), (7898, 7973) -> 0.03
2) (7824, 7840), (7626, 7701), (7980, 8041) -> 0.01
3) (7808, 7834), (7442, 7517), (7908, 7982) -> -0.01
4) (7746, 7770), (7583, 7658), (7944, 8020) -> 0.02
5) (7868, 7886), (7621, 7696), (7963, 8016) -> 0.01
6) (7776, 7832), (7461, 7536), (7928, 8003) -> 0.01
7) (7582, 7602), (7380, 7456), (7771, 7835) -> -0.03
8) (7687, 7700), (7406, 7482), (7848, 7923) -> 0.04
